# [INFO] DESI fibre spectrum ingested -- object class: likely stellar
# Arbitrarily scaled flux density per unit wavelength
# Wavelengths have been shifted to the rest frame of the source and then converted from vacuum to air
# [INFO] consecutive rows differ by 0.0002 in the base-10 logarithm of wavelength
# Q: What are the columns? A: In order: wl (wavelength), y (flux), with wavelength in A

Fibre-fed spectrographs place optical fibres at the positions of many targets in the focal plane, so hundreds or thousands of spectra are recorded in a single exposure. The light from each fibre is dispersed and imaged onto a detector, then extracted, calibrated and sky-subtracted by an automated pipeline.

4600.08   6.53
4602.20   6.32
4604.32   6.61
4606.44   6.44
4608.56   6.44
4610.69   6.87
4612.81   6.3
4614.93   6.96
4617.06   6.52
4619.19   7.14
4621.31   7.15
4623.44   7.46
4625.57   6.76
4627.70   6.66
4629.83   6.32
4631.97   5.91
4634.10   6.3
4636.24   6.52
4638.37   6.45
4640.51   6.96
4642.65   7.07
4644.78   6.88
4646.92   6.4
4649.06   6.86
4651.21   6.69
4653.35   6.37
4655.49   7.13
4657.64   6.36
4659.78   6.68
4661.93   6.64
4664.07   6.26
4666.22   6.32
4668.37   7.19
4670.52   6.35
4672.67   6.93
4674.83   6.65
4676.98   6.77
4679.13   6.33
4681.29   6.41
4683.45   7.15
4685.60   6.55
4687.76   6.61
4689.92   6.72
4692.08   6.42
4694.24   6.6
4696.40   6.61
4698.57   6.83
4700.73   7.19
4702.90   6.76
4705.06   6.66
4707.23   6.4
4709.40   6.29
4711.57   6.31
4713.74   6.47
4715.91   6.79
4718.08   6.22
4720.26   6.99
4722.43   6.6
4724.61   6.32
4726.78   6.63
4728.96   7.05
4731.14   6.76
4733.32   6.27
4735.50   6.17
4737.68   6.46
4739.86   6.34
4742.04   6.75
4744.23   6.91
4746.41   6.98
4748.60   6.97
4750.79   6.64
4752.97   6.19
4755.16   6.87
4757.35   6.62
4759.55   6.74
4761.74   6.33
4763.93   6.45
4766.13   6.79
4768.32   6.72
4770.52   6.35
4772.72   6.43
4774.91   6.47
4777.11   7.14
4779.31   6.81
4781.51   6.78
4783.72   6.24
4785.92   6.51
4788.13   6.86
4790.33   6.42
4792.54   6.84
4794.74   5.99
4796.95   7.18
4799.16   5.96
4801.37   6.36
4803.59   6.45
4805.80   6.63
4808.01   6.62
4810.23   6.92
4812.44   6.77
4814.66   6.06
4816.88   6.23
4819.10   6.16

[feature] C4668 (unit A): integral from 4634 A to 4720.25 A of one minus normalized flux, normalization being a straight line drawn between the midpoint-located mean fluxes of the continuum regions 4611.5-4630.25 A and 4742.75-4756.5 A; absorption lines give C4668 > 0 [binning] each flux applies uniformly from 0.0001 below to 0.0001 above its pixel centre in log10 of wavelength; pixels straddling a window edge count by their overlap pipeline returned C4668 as 2.1 A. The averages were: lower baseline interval 6.83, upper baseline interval 6.76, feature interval 6.64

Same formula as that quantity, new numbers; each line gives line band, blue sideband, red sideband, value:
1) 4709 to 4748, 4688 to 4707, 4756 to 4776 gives 0.3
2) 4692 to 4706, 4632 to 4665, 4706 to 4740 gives -0.4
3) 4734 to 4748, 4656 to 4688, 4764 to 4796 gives 0.0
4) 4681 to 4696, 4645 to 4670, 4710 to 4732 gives -0.1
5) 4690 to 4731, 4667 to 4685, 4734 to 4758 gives 0.3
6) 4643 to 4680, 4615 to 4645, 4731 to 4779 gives 0.3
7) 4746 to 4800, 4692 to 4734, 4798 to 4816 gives -0.7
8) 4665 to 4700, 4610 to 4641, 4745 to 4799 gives 0.0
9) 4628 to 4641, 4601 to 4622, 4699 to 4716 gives 0.5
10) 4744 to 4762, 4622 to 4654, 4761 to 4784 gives -0.2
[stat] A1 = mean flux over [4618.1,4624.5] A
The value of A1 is 7.25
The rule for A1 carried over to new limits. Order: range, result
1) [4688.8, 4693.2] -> 6.57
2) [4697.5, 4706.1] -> 6.87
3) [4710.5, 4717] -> 6.53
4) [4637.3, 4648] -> 6.76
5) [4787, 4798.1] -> 6.66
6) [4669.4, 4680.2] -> 6.61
